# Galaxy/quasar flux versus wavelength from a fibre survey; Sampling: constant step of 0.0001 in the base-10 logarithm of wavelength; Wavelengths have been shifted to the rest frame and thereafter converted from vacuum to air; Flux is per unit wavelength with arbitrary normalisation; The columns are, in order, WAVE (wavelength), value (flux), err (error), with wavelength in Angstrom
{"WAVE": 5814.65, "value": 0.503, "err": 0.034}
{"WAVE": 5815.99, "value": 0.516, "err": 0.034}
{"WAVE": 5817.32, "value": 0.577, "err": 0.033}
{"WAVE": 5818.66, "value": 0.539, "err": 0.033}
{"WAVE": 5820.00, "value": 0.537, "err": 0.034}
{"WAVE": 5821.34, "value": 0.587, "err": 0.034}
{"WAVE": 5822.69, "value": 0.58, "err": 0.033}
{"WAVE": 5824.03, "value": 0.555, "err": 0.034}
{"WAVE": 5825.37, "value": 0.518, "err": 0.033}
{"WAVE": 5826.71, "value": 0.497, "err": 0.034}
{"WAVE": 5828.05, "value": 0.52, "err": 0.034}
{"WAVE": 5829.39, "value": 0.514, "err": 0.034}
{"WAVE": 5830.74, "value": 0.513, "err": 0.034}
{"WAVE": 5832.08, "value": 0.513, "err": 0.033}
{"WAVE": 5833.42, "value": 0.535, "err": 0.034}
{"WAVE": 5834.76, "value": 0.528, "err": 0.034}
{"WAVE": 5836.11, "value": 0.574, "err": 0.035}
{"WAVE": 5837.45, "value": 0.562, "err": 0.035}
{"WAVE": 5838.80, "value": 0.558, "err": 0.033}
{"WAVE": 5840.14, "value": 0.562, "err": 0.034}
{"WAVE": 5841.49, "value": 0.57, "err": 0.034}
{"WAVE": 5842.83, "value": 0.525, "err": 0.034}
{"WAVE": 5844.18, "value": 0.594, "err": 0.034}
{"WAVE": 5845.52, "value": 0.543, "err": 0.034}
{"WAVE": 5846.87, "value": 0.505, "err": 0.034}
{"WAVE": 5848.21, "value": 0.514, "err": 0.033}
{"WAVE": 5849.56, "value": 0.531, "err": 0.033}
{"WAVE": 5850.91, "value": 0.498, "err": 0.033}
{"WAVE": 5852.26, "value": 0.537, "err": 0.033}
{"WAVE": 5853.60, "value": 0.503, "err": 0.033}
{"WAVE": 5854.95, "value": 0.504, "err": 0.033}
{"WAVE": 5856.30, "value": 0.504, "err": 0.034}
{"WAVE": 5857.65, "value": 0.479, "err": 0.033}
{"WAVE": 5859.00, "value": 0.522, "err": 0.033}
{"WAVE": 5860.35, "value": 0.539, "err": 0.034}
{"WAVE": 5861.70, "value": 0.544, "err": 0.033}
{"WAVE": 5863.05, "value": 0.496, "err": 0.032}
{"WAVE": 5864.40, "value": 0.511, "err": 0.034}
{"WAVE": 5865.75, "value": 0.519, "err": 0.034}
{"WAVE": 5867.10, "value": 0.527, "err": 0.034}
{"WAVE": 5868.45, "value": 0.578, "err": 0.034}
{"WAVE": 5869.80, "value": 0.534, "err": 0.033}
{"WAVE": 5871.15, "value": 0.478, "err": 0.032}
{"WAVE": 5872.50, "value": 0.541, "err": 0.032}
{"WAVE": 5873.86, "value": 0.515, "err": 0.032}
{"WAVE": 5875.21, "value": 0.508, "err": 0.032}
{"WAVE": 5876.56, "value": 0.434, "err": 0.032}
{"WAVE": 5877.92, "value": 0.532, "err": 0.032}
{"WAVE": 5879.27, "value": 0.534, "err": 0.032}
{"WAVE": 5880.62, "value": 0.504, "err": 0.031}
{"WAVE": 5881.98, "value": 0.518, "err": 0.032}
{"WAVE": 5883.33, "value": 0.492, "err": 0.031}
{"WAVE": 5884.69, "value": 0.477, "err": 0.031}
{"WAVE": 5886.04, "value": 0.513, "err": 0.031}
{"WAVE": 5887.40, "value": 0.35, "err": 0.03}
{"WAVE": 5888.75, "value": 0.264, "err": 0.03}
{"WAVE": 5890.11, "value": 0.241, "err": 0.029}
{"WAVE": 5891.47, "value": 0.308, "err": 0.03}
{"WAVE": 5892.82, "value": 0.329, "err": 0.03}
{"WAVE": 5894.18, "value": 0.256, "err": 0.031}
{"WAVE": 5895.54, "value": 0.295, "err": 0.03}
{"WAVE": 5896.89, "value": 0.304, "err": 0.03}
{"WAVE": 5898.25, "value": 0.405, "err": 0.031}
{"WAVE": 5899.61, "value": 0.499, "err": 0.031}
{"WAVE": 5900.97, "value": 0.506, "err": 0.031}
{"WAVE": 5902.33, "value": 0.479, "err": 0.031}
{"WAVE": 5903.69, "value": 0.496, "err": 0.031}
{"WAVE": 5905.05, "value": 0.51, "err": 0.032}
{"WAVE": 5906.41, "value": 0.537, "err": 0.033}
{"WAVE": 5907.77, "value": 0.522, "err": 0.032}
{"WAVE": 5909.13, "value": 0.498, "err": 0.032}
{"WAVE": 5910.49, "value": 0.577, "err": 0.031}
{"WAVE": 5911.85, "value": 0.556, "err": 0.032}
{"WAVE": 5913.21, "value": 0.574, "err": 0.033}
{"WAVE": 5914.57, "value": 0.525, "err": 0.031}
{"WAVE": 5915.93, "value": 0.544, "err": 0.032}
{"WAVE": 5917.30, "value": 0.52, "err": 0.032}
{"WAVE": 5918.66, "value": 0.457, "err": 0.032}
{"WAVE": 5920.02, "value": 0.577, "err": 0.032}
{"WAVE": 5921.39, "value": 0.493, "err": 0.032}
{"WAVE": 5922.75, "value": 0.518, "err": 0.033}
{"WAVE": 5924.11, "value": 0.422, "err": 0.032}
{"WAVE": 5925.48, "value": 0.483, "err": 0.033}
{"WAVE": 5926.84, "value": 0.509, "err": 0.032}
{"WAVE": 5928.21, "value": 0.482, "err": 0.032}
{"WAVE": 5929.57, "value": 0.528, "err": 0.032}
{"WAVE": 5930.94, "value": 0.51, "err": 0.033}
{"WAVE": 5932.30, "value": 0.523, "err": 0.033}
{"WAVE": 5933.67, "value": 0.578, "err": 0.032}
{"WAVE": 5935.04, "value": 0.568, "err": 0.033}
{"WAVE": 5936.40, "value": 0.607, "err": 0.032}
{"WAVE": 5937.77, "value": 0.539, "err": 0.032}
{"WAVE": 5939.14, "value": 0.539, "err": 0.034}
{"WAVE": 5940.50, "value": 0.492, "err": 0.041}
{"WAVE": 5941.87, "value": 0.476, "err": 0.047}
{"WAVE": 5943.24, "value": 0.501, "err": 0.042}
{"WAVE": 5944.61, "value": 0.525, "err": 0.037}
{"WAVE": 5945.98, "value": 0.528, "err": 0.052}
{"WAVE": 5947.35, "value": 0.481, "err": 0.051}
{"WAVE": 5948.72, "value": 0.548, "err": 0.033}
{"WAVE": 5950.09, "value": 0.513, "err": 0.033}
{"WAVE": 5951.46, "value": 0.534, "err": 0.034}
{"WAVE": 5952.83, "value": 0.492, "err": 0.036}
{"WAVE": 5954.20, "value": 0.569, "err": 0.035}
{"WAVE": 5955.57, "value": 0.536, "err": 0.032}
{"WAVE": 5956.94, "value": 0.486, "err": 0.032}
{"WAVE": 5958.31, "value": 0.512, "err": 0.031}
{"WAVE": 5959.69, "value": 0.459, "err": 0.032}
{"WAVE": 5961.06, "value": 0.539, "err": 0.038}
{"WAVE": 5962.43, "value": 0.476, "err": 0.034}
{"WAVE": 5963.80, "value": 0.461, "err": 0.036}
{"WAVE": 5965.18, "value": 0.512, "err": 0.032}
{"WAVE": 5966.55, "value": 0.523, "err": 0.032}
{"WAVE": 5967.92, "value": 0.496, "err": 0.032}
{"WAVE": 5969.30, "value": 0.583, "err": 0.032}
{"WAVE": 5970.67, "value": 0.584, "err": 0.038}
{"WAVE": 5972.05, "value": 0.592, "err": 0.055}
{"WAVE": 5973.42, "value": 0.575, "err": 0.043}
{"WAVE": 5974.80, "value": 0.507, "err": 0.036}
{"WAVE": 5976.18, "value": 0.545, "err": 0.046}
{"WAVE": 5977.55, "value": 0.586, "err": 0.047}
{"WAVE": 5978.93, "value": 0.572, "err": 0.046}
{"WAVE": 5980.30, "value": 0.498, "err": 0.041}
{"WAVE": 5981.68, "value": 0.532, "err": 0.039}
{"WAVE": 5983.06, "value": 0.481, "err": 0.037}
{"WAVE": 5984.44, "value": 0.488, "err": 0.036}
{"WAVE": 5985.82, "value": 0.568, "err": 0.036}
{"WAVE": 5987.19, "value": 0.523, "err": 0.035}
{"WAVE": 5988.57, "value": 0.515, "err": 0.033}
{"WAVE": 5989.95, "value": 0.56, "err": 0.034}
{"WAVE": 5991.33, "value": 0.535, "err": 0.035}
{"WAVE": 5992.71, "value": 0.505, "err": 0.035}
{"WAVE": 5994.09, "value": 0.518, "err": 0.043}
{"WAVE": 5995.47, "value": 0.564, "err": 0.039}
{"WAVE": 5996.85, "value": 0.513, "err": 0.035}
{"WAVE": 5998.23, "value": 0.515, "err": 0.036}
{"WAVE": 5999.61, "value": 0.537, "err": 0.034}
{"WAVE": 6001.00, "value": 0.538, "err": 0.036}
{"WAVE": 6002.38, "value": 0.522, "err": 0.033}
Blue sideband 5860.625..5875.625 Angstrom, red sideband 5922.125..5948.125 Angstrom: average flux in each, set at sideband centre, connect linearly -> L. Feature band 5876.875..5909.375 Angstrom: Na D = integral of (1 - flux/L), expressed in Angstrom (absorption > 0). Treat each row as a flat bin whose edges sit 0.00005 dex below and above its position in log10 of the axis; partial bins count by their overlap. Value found 5.6 Angstrom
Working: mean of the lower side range 0.524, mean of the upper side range 0.516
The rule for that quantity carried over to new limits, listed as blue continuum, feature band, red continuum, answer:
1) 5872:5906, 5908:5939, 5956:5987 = -3.64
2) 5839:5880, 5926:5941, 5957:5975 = -0.30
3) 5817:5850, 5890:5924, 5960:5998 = 4.56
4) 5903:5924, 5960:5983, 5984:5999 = -0.27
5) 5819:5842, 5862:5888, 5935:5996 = 1.60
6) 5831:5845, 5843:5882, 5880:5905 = -2.85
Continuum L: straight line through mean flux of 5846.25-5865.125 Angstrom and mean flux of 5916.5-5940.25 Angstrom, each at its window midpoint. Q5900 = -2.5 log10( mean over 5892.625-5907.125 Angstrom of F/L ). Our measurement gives 0.22 mag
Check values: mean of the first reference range 0.513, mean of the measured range 0.423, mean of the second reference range 0.52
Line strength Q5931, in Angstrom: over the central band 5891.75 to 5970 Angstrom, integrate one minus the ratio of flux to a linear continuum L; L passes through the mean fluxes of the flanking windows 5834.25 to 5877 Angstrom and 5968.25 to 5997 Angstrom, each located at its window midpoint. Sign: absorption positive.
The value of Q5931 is 5.2 Angstrom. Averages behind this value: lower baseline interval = 0.527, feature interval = 0.499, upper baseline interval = 0.54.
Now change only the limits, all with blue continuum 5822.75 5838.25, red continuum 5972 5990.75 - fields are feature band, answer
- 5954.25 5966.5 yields 0.8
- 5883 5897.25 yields 5.0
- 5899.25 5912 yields 0.4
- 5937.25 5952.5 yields 0.6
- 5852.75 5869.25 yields 0.4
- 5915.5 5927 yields 0.7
